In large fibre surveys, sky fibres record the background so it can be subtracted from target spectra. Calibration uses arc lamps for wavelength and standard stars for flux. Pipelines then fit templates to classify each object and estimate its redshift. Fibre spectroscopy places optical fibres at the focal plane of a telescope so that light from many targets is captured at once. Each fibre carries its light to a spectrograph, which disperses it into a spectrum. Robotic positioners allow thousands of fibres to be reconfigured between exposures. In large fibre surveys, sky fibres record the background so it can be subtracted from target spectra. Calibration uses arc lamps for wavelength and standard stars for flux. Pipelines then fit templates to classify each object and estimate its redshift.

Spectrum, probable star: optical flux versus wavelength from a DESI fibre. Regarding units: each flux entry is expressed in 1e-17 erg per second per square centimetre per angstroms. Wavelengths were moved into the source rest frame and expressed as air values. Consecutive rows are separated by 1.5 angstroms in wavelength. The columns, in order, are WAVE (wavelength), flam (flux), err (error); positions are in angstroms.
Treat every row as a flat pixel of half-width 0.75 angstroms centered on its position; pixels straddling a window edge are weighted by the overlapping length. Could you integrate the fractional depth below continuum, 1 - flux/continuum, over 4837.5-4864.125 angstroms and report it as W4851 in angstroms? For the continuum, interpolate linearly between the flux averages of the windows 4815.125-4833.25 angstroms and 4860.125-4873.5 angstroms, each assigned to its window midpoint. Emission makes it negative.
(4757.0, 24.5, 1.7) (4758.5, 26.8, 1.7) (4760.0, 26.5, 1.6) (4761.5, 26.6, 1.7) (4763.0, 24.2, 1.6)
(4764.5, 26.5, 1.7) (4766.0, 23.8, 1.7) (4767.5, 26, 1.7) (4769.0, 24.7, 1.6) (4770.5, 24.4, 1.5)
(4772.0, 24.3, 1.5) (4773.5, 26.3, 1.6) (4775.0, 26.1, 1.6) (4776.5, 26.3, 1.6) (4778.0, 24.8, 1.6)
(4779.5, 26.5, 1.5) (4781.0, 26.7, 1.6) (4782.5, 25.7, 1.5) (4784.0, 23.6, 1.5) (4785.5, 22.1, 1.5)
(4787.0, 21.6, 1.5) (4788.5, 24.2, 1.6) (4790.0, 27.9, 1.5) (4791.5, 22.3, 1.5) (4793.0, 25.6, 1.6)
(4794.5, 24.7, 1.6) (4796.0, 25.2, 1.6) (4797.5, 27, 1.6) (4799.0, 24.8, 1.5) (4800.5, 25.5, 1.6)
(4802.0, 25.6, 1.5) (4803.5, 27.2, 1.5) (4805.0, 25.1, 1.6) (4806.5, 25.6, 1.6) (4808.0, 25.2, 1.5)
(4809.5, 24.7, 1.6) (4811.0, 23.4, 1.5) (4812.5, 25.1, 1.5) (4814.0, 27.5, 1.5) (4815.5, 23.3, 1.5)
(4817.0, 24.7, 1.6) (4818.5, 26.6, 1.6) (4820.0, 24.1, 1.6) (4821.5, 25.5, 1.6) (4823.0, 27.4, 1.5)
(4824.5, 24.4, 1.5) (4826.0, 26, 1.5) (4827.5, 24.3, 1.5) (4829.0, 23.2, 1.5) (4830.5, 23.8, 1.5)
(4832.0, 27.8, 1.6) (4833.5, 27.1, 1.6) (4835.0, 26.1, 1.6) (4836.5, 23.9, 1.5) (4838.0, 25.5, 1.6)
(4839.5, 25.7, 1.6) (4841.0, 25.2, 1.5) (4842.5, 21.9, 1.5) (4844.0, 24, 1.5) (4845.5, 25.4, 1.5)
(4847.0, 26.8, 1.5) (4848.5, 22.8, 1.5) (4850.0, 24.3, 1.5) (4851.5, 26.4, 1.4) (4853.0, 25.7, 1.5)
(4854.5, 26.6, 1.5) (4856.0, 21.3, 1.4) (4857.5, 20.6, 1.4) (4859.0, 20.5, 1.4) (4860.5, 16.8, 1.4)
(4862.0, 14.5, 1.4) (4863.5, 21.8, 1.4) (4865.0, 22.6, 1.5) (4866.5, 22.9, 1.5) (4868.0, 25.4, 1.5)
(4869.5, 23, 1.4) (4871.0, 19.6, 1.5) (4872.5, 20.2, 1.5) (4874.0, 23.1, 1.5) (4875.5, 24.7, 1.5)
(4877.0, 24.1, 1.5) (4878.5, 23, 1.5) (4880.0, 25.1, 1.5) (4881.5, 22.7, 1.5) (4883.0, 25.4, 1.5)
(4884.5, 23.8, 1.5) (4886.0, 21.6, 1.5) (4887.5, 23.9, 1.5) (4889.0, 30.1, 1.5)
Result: -0.6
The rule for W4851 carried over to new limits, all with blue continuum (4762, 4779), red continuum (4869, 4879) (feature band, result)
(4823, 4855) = -2.3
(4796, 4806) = -0.6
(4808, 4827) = -1.0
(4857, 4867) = 1.3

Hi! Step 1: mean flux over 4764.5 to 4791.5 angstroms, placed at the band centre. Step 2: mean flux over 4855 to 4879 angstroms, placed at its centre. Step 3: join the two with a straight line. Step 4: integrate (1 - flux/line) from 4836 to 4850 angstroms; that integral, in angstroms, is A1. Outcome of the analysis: -1.3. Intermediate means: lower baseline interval 25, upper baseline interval 21.5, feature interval 24.6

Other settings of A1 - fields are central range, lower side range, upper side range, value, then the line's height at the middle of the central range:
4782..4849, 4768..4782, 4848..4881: -2.34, 24.2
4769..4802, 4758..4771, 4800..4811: 0.54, 25.5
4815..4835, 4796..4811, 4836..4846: -0.30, 24.9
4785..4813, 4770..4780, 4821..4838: 0.63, 25.5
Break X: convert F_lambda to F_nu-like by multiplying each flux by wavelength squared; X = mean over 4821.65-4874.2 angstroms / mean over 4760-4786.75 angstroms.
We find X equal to 1.0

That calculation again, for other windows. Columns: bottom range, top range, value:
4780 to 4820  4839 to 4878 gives 0.94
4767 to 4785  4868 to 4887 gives 0.95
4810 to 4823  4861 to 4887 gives 0.92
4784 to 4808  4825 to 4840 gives 1.03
